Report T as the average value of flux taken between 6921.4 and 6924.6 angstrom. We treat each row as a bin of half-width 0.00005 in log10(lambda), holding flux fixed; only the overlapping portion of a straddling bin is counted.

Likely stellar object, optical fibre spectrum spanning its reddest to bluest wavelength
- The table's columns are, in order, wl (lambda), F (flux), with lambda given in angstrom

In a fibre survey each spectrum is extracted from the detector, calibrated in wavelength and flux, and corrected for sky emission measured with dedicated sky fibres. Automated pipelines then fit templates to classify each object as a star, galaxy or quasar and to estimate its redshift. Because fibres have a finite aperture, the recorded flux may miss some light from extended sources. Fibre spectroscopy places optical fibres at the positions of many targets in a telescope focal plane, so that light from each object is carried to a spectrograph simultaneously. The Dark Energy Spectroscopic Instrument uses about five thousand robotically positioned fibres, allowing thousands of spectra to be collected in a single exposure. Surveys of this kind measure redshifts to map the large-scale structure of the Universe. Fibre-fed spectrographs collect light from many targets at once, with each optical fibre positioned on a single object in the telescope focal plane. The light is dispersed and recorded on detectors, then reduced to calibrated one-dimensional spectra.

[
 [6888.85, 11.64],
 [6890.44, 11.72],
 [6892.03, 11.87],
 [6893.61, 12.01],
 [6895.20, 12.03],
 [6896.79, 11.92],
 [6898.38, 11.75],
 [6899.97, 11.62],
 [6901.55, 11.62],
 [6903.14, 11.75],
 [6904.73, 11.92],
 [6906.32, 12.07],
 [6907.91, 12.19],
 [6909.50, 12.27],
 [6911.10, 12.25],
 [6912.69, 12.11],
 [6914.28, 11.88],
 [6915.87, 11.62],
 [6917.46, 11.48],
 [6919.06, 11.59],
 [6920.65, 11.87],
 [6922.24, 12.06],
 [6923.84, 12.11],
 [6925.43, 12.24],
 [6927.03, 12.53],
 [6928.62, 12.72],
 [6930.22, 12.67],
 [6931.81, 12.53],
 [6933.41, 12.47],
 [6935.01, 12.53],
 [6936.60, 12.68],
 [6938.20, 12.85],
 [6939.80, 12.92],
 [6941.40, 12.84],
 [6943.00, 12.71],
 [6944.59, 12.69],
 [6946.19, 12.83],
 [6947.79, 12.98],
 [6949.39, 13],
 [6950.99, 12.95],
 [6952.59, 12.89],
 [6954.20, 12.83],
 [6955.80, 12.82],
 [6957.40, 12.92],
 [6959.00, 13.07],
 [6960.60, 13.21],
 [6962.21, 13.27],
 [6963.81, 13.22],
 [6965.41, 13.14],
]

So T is 12.1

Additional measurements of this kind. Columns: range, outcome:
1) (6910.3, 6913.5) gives 12.2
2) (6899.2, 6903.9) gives 11.7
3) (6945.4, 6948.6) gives 12.9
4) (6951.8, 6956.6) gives 12.8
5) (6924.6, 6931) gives 12.5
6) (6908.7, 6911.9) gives 12.2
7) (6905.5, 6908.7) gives 12.1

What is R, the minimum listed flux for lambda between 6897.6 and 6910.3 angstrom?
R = 11.62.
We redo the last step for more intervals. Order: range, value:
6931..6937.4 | 12.47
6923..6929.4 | 12.11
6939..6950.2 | 12.69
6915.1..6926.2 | 11.48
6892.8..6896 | 12.01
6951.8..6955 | 12.83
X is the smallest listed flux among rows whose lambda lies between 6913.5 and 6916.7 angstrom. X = 11.62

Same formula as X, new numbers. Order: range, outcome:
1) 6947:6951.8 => 12.95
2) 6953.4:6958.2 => 12.82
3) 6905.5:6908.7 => 12.07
